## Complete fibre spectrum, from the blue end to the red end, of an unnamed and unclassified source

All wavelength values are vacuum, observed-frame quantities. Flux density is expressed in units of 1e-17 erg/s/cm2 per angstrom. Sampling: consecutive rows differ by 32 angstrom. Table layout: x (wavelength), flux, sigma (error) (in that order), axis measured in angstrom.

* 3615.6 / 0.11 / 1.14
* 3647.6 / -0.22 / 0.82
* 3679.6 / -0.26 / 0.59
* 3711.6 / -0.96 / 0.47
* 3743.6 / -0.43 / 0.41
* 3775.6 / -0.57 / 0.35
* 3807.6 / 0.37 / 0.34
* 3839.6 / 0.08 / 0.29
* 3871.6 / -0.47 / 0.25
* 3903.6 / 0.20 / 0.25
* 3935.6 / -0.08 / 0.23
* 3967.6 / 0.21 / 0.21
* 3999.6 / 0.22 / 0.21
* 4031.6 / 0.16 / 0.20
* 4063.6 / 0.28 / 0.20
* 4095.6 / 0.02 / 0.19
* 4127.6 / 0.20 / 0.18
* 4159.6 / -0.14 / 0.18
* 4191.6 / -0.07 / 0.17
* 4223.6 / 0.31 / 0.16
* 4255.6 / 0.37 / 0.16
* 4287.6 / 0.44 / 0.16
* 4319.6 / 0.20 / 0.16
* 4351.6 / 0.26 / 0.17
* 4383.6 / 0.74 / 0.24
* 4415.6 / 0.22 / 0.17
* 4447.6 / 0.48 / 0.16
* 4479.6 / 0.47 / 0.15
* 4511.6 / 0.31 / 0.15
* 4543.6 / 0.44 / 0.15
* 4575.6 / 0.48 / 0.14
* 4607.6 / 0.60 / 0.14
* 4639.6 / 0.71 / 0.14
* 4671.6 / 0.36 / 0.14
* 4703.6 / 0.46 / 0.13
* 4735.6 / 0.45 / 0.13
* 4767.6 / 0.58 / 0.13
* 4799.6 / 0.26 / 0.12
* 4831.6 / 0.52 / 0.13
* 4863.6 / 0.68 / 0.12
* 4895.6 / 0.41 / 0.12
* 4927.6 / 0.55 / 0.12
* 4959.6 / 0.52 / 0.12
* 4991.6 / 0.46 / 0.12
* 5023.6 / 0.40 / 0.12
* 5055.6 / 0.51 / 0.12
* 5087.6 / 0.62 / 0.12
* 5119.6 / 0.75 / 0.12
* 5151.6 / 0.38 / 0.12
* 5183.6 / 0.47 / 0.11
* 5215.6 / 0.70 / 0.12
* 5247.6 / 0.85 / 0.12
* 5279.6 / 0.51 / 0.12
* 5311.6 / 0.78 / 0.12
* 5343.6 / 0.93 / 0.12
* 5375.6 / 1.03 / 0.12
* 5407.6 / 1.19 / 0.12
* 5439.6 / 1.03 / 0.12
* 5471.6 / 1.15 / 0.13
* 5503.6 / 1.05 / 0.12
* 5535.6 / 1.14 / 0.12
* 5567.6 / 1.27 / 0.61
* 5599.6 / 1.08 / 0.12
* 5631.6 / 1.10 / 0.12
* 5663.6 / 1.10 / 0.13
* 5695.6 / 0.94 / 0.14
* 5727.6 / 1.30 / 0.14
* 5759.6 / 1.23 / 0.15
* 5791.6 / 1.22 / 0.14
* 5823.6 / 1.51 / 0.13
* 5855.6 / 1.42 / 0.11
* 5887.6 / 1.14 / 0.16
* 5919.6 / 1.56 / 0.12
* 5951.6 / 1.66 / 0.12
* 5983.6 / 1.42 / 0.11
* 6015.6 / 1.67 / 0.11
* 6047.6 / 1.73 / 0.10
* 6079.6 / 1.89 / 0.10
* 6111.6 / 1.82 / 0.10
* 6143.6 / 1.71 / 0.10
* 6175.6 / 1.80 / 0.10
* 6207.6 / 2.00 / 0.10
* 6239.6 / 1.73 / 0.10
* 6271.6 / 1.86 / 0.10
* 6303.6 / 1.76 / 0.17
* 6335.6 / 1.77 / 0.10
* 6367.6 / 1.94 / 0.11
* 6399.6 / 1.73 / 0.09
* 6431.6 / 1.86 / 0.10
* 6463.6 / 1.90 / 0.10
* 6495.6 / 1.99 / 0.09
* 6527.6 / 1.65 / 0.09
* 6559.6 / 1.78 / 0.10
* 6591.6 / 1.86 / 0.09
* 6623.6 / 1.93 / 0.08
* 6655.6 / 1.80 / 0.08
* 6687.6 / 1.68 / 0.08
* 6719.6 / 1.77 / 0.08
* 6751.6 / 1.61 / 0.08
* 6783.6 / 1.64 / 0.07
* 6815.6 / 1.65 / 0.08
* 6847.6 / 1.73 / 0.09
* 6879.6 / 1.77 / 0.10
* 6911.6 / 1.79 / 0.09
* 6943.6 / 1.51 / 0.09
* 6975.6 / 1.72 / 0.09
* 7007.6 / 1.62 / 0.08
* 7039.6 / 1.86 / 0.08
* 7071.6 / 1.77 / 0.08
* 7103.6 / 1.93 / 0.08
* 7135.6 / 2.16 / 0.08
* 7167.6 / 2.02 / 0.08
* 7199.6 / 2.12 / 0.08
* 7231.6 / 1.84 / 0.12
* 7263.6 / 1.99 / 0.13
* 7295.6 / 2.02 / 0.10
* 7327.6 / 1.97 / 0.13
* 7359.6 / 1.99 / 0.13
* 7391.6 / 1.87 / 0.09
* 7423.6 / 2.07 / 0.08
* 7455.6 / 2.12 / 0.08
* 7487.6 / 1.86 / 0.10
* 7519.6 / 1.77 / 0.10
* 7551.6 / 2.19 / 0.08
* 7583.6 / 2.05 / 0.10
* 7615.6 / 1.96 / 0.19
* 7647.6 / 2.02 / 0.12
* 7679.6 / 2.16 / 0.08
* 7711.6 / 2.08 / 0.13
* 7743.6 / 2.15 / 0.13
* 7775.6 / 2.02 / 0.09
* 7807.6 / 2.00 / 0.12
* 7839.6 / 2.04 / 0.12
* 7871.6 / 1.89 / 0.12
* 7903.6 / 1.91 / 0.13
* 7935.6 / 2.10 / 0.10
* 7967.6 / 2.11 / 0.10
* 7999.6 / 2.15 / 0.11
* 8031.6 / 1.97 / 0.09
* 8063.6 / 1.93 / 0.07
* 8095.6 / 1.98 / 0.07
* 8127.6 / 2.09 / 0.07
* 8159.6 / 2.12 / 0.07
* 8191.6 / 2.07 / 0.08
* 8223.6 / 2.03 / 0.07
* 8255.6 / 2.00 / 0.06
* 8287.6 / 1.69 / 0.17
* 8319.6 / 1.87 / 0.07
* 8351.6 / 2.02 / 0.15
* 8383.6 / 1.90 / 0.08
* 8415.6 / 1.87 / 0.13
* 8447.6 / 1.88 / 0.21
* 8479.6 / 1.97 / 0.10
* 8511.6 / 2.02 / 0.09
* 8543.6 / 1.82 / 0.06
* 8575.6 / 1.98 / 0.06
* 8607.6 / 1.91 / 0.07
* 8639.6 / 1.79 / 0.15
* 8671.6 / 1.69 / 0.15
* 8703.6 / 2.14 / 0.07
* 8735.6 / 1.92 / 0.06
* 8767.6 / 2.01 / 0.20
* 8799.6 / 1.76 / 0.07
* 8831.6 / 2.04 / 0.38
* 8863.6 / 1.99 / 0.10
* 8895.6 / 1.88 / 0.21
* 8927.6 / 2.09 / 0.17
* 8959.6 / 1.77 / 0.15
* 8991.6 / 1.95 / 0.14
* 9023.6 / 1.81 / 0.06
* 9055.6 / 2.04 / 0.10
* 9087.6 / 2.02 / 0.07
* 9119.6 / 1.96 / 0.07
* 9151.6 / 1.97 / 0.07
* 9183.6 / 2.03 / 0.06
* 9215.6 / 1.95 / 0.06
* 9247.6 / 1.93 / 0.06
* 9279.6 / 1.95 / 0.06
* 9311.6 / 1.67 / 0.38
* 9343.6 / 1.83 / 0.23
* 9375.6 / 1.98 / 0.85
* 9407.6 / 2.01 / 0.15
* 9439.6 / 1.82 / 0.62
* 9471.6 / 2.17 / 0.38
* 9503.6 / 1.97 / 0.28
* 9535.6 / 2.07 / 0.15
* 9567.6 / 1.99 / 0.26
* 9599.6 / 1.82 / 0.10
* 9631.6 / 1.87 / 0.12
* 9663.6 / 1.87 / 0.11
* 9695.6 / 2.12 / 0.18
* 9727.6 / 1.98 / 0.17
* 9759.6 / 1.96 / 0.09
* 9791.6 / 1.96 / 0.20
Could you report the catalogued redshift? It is 0.342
